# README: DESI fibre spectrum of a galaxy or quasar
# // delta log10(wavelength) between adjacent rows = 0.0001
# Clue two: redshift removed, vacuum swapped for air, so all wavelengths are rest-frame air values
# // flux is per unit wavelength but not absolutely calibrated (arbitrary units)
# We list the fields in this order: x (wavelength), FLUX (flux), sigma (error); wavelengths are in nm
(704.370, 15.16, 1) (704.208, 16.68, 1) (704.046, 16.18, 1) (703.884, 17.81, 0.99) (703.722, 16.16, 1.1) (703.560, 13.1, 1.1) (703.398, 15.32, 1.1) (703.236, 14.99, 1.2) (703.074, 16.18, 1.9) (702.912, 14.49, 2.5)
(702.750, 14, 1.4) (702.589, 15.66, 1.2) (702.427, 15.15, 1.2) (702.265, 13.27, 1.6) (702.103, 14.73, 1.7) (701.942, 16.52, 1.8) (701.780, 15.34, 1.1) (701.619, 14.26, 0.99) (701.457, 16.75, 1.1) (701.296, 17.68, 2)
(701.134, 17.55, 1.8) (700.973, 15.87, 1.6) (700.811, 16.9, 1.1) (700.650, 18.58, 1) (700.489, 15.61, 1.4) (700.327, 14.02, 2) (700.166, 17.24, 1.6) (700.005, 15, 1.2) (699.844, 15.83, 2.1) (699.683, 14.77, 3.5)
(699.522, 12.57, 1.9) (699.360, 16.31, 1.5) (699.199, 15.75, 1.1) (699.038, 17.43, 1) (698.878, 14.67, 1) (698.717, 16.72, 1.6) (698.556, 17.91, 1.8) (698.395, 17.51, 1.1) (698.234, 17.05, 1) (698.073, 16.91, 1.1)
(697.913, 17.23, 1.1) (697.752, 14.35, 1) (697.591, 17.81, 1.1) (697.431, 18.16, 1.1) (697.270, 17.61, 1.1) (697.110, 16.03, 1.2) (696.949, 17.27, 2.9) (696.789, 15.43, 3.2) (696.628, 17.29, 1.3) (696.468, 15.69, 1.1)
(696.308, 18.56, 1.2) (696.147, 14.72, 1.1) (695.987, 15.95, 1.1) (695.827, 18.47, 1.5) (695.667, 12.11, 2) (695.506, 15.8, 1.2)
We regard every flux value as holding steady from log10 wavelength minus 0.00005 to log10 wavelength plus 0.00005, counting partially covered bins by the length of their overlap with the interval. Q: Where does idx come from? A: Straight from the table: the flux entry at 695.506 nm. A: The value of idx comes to 15.8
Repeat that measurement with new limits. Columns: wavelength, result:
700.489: 15.61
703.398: 15.32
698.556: 17.91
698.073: 16.91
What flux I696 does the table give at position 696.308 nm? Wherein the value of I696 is 18.56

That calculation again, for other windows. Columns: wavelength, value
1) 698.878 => 14.67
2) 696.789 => 15.43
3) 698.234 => 17.05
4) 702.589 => 15.66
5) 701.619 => 14.26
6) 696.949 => 17.27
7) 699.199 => 15.75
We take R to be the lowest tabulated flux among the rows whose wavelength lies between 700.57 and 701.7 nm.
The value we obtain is 14.26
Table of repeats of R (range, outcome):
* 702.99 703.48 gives 14.99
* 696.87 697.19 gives 16.03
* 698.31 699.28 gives 14.67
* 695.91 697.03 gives 14.72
